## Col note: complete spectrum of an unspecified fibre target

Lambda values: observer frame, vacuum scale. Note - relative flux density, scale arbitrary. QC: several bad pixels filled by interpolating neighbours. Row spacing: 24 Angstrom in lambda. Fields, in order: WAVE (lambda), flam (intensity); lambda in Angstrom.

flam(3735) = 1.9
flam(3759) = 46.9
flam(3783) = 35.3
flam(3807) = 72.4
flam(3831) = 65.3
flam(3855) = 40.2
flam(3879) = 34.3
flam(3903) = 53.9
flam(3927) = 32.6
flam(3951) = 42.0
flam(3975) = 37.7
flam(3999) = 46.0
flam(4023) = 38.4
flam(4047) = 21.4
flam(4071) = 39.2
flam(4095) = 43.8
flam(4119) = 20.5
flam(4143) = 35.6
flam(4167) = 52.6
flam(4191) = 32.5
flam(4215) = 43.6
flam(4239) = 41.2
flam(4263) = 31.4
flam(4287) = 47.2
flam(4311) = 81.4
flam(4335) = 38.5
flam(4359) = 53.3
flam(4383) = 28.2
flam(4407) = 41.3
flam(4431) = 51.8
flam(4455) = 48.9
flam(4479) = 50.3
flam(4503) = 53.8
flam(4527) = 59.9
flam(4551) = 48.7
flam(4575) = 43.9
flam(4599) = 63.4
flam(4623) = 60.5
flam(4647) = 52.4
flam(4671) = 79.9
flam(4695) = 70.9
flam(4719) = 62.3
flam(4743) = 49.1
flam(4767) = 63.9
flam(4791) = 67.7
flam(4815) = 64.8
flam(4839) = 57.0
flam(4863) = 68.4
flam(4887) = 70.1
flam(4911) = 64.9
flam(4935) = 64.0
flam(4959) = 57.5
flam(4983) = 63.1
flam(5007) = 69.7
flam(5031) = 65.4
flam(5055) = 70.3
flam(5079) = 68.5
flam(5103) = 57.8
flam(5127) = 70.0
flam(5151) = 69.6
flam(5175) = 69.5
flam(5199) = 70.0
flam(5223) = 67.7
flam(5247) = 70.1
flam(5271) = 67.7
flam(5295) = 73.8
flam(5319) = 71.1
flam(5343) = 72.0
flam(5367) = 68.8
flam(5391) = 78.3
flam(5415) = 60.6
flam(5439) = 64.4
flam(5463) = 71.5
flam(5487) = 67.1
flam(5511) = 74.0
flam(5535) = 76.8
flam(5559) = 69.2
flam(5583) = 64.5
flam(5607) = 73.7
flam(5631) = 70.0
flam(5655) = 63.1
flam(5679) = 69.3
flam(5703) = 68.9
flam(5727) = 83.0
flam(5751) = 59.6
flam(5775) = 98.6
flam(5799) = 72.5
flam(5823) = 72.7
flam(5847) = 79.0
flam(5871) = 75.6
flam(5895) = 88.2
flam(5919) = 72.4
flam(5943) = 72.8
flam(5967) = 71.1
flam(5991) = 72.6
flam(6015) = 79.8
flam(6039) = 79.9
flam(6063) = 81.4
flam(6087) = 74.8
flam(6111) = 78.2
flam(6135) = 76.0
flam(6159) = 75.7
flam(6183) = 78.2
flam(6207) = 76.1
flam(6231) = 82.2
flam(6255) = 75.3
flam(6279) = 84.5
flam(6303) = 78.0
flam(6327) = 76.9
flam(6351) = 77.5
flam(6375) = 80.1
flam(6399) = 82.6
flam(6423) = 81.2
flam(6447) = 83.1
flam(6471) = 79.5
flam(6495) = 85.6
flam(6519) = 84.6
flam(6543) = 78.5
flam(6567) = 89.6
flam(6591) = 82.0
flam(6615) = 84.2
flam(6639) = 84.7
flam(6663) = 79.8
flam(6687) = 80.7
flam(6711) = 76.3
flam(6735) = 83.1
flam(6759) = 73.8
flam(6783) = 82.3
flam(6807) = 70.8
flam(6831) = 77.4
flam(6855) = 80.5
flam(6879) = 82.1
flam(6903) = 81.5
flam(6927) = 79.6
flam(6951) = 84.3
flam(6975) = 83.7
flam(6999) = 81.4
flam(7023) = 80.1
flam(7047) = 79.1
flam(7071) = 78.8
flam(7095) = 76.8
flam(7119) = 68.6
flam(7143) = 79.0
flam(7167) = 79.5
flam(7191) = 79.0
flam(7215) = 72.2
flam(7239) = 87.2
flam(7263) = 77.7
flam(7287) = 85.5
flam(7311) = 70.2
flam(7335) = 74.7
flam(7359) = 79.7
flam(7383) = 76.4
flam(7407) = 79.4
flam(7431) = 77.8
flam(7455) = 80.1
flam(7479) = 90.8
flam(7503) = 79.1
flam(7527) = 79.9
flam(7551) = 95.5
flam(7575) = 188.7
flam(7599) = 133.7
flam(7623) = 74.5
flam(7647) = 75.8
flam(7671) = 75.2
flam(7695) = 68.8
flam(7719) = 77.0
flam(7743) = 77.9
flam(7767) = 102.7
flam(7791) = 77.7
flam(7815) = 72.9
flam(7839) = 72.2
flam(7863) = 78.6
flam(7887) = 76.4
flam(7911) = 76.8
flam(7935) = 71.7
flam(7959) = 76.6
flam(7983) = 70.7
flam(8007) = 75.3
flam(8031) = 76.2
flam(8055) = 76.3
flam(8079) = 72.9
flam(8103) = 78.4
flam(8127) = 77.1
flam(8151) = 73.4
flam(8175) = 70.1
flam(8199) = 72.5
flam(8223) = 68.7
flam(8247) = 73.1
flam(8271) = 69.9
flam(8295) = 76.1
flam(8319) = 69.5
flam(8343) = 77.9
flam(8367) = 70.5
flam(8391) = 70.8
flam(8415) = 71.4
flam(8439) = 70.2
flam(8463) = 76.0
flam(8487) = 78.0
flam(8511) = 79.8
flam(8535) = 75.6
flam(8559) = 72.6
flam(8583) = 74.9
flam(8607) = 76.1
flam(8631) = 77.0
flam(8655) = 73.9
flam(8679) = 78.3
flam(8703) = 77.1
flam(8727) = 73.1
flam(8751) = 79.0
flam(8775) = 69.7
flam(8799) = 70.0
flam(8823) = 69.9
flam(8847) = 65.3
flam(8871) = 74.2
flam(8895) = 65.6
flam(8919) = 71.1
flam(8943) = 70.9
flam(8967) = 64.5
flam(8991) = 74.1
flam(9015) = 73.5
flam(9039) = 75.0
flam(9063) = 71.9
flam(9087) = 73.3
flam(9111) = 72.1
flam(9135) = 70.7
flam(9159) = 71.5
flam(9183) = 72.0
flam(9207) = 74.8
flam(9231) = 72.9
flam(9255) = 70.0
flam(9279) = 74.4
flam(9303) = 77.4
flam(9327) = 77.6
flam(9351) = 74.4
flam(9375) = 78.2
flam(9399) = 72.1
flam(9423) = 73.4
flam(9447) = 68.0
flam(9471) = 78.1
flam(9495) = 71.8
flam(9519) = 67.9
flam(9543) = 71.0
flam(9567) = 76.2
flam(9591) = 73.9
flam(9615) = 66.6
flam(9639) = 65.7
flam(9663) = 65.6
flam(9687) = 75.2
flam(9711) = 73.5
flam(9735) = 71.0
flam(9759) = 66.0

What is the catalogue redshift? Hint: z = 0.154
